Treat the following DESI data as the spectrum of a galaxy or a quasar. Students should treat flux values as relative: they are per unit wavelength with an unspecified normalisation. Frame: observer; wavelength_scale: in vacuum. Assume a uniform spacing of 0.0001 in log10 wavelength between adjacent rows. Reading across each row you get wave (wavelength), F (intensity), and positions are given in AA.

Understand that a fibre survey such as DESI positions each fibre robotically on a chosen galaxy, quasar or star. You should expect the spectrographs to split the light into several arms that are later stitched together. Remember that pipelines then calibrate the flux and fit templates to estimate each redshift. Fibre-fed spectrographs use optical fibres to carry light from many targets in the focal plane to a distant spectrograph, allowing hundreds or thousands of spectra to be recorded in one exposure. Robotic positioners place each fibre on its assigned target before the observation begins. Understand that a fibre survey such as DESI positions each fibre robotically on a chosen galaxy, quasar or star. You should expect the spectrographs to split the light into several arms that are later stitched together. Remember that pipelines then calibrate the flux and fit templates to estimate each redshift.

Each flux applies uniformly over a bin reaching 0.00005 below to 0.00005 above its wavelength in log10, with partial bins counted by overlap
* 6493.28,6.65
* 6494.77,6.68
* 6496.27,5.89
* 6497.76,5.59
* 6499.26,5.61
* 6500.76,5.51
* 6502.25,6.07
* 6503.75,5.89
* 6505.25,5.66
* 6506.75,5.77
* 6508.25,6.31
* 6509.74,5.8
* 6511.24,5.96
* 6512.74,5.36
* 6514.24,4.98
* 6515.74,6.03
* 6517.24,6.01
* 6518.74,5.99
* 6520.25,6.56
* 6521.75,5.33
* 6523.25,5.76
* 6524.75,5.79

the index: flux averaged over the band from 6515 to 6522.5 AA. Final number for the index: 5.98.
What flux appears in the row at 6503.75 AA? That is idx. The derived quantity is 5.89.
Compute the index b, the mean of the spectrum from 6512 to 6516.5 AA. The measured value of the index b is 5.46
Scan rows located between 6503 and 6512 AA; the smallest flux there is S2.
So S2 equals 5.66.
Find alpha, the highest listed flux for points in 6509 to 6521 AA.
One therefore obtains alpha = 6.56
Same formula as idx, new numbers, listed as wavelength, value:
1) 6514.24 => 4.98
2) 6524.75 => 5.79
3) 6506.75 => 5.77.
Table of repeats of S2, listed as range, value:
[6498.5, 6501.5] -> 5.51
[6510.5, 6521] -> 4.98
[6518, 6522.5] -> 5.33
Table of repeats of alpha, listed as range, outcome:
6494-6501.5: 6.68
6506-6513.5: 6.31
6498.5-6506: 6.07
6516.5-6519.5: 6.01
